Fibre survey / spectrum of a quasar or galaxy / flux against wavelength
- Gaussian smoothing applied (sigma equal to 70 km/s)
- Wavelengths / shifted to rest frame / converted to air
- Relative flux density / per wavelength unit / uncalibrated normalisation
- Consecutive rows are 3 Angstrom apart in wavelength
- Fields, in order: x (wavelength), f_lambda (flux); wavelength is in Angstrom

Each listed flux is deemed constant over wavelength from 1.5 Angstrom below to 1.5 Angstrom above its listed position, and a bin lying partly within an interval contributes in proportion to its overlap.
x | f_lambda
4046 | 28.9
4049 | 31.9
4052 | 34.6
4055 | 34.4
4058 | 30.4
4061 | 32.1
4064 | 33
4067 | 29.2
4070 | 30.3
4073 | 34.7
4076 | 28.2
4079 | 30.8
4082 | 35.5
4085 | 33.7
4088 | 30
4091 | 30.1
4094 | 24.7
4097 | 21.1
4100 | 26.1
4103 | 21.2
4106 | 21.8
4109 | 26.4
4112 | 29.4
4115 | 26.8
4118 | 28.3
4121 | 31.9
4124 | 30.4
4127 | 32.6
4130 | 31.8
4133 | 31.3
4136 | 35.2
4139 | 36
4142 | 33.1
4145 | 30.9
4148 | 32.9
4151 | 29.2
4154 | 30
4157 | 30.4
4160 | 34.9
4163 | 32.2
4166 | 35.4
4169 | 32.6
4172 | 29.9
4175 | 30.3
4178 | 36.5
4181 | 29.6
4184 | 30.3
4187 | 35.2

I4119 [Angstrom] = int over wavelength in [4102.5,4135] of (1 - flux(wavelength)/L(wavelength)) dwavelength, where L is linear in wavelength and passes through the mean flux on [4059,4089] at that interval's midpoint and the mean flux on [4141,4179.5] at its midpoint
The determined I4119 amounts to 3.35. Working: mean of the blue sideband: 31.8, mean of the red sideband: 32.2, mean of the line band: 28.7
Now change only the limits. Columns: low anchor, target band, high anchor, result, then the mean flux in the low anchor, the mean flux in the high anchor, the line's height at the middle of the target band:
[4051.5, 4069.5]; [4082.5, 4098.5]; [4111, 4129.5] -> 1.4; 32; 30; 31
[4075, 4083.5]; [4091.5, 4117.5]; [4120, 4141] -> 5.8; 31.7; 32.8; 32.2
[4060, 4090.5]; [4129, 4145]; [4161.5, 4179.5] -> -0.4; 31.7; 32.8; 32.4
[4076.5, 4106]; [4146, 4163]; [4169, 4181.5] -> -0.4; 27.8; 31.9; 30.9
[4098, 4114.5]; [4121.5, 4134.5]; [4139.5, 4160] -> -1.5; 25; 31.6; 28.3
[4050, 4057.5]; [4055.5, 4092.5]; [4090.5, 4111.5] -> -2.4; 33.8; 24.5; 29.8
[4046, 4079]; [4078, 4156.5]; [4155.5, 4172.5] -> 6.3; 31.7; 32.7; 32.3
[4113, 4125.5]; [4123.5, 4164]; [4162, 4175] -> -1.9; 29.4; 32.3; 30.8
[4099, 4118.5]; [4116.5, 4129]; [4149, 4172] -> -1.6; 25.6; 32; 27.3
